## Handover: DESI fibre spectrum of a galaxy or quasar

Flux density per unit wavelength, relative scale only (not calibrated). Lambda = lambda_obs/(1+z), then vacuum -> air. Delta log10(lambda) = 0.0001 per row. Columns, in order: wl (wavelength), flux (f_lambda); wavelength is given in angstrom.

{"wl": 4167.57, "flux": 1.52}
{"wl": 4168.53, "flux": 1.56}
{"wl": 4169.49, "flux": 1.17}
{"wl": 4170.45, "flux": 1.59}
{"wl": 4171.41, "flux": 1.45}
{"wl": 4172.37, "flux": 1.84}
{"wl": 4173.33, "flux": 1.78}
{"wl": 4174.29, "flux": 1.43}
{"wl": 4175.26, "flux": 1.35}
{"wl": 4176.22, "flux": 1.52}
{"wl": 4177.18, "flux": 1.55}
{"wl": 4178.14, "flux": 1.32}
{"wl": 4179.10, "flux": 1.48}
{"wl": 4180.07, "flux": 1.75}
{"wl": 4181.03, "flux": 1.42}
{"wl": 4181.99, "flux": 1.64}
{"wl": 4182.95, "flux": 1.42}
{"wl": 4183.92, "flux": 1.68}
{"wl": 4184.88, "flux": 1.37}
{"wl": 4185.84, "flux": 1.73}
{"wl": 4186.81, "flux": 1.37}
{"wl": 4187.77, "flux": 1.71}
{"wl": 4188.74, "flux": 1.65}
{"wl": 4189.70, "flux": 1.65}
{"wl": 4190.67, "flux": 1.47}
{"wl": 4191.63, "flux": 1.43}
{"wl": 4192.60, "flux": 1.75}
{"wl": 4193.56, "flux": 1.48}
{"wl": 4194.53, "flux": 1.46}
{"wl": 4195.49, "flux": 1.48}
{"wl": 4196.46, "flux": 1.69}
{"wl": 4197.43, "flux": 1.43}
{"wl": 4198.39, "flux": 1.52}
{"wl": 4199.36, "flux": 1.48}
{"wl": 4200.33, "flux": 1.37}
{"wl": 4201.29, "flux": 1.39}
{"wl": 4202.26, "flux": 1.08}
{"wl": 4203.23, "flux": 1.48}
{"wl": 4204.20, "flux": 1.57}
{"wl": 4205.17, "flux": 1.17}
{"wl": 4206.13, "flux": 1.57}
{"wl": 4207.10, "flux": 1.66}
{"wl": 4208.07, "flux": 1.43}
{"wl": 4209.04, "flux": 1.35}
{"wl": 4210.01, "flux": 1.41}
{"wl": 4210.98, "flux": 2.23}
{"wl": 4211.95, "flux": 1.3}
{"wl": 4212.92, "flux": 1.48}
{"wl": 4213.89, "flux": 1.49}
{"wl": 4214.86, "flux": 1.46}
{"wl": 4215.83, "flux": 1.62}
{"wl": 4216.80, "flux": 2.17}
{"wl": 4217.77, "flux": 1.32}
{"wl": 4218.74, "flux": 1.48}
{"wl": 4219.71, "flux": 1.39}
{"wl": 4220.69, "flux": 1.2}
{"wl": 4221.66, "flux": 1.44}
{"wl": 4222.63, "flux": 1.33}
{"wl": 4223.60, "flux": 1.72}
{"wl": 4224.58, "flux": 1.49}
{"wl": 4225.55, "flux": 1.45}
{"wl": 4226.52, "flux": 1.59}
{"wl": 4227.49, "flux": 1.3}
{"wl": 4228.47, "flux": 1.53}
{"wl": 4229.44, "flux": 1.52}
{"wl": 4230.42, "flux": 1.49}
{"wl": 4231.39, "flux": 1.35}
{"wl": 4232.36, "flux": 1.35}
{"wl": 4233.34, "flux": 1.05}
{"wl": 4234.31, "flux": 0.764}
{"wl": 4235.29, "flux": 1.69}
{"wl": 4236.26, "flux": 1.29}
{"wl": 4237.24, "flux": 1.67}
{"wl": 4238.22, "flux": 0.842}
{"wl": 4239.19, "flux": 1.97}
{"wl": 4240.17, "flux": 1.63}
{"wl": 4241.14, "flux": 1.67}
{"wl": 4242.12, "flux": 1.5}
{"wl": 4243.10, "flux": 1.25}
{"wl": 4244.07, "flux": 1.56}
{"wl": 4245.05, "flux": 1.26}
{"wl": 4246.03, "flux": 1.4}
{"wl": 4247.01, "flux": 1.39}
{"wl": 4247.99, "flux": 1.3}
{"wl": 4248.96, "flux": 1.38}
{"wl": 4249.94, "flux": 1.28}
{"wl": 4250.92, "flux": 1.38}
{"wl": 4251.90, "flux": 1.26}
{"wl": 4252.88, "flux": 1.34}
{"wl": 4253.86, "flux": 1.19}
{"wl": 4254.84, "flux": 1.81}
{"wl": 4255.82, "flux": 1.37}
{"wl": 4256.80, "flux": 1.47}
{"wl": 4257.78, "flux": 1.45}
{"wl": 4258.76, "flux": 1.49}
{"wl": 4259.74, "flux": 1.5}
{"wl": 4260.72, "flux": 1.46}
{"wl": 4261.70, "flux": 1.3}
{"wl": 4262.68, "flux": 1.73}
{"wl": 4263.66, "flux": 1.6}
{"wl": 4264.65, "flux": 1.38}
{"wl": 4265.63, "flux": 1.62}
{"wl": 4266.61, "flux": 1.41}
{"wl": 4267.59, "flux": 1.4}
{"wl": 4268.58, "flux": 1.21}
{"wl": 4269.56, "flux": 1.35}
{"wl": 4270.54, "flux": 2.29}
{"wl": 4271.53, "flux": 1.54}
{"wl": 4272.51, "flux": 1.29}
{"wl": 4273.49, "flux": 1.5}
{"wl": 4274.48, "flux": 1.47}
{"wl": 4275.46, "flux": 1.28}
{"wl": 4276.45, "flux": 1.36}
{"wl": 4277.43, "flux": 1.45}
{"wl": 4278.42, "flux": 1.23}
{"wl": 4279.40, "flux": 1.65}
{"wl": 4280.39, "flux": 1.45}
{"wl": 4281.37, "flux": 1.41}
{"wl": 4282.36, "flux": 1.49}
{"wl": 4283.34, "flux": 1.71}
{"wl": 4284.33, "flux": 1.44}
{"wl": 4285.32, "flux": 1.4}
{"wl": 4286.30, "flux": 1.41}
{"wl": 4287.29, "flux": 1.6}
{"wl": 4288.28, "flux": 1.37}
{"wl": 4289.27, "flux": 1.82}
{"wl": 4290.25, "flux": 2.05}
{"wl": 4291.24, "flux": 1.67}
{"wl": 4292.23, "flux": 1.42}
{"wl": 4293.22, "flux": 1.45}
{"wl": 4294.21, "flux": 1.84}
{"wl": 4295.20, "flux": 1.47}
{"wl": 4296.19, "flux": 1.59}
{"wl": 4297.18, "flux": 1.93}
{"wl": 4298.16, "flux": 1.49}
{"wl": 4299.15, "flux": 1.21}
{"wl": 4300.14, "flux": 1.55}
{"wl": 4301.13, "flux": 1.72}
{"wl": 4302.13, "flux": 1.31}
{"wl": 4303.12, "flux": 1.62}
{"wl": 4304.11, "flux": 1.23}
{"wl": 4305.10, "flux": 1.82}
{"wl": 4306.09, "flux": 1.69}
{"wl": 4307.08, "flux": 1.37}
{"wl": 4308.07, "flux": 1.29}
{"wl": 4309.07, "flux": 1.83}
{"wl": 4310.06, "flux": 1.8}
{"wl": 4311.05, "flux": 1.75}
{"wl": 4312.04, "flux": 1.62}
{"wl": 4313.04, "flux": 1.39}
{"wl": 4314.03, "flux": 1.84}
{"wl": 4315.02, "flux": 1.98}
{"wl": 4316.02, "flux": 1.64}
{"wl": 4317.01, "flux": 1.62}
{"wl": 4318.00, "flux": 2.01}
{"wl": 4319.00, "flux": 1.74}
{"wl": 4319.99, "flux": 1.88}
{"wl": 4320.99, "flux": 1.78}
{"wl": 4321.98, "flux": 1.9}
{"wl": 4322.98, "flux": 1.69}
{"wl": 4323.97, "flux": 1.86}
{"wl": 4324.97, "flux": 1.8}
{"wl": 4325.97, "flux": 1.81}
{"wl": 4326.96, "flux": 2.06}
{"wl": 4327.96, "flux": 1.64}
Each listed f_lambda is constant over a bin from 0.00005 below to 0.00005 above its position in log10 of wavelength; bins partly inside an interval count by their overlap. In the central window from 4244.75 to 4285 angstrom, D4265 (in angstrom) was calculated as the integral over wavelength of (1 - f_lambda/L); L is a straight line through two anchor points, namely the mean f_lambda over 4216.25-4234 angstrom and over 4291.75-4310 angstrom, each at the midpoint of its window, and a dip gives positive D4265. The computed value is 1.50 angstrom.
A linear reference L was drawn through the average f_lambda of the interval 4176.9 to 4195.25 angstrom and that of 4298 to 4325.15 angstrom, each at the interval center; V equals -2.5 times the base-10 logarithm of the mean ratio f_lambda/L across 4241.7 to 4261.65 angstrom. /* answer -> 0.15 mag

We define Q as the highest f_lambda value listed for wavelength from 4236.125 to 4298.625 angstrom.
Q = 2.29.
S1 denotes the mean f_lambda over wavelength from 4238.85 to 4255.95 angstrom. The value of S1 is 1.44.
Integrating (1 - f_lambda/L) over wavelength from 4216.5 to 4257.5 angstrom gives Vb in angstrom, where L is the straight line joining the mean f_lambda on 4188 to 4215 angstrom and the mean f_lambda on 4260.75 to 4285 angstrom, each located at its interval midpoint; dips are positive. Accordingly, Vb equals 1.9 angstrom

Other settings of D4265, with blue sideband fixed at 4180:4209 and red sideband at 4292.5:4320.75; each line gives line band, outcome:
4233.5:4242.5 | 0.7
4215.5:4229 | 0.3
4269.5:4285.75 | 1.1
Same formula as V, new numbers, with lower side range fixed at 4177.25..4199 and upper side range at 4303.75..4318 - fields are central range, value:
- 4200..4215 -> 0.07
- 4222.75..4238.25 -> 0.13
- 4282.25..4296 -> 0.03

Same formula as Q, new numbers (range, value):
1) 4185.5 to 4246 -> 2.23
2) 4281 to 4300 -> 2.05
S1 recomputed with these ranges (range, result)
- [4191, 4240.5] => 1.47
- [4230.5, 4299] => 1.47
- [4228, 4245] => 1.42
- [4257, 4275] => 1.5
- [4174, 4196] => 1.53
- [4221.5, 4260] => 1.42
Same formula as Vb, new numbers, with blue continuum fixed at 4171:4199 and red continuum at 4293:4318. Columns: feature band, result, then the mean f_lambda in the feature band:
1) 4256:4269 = 1.03 angstrom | 1.46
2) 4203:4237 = 2.22 angstrom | 1.46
